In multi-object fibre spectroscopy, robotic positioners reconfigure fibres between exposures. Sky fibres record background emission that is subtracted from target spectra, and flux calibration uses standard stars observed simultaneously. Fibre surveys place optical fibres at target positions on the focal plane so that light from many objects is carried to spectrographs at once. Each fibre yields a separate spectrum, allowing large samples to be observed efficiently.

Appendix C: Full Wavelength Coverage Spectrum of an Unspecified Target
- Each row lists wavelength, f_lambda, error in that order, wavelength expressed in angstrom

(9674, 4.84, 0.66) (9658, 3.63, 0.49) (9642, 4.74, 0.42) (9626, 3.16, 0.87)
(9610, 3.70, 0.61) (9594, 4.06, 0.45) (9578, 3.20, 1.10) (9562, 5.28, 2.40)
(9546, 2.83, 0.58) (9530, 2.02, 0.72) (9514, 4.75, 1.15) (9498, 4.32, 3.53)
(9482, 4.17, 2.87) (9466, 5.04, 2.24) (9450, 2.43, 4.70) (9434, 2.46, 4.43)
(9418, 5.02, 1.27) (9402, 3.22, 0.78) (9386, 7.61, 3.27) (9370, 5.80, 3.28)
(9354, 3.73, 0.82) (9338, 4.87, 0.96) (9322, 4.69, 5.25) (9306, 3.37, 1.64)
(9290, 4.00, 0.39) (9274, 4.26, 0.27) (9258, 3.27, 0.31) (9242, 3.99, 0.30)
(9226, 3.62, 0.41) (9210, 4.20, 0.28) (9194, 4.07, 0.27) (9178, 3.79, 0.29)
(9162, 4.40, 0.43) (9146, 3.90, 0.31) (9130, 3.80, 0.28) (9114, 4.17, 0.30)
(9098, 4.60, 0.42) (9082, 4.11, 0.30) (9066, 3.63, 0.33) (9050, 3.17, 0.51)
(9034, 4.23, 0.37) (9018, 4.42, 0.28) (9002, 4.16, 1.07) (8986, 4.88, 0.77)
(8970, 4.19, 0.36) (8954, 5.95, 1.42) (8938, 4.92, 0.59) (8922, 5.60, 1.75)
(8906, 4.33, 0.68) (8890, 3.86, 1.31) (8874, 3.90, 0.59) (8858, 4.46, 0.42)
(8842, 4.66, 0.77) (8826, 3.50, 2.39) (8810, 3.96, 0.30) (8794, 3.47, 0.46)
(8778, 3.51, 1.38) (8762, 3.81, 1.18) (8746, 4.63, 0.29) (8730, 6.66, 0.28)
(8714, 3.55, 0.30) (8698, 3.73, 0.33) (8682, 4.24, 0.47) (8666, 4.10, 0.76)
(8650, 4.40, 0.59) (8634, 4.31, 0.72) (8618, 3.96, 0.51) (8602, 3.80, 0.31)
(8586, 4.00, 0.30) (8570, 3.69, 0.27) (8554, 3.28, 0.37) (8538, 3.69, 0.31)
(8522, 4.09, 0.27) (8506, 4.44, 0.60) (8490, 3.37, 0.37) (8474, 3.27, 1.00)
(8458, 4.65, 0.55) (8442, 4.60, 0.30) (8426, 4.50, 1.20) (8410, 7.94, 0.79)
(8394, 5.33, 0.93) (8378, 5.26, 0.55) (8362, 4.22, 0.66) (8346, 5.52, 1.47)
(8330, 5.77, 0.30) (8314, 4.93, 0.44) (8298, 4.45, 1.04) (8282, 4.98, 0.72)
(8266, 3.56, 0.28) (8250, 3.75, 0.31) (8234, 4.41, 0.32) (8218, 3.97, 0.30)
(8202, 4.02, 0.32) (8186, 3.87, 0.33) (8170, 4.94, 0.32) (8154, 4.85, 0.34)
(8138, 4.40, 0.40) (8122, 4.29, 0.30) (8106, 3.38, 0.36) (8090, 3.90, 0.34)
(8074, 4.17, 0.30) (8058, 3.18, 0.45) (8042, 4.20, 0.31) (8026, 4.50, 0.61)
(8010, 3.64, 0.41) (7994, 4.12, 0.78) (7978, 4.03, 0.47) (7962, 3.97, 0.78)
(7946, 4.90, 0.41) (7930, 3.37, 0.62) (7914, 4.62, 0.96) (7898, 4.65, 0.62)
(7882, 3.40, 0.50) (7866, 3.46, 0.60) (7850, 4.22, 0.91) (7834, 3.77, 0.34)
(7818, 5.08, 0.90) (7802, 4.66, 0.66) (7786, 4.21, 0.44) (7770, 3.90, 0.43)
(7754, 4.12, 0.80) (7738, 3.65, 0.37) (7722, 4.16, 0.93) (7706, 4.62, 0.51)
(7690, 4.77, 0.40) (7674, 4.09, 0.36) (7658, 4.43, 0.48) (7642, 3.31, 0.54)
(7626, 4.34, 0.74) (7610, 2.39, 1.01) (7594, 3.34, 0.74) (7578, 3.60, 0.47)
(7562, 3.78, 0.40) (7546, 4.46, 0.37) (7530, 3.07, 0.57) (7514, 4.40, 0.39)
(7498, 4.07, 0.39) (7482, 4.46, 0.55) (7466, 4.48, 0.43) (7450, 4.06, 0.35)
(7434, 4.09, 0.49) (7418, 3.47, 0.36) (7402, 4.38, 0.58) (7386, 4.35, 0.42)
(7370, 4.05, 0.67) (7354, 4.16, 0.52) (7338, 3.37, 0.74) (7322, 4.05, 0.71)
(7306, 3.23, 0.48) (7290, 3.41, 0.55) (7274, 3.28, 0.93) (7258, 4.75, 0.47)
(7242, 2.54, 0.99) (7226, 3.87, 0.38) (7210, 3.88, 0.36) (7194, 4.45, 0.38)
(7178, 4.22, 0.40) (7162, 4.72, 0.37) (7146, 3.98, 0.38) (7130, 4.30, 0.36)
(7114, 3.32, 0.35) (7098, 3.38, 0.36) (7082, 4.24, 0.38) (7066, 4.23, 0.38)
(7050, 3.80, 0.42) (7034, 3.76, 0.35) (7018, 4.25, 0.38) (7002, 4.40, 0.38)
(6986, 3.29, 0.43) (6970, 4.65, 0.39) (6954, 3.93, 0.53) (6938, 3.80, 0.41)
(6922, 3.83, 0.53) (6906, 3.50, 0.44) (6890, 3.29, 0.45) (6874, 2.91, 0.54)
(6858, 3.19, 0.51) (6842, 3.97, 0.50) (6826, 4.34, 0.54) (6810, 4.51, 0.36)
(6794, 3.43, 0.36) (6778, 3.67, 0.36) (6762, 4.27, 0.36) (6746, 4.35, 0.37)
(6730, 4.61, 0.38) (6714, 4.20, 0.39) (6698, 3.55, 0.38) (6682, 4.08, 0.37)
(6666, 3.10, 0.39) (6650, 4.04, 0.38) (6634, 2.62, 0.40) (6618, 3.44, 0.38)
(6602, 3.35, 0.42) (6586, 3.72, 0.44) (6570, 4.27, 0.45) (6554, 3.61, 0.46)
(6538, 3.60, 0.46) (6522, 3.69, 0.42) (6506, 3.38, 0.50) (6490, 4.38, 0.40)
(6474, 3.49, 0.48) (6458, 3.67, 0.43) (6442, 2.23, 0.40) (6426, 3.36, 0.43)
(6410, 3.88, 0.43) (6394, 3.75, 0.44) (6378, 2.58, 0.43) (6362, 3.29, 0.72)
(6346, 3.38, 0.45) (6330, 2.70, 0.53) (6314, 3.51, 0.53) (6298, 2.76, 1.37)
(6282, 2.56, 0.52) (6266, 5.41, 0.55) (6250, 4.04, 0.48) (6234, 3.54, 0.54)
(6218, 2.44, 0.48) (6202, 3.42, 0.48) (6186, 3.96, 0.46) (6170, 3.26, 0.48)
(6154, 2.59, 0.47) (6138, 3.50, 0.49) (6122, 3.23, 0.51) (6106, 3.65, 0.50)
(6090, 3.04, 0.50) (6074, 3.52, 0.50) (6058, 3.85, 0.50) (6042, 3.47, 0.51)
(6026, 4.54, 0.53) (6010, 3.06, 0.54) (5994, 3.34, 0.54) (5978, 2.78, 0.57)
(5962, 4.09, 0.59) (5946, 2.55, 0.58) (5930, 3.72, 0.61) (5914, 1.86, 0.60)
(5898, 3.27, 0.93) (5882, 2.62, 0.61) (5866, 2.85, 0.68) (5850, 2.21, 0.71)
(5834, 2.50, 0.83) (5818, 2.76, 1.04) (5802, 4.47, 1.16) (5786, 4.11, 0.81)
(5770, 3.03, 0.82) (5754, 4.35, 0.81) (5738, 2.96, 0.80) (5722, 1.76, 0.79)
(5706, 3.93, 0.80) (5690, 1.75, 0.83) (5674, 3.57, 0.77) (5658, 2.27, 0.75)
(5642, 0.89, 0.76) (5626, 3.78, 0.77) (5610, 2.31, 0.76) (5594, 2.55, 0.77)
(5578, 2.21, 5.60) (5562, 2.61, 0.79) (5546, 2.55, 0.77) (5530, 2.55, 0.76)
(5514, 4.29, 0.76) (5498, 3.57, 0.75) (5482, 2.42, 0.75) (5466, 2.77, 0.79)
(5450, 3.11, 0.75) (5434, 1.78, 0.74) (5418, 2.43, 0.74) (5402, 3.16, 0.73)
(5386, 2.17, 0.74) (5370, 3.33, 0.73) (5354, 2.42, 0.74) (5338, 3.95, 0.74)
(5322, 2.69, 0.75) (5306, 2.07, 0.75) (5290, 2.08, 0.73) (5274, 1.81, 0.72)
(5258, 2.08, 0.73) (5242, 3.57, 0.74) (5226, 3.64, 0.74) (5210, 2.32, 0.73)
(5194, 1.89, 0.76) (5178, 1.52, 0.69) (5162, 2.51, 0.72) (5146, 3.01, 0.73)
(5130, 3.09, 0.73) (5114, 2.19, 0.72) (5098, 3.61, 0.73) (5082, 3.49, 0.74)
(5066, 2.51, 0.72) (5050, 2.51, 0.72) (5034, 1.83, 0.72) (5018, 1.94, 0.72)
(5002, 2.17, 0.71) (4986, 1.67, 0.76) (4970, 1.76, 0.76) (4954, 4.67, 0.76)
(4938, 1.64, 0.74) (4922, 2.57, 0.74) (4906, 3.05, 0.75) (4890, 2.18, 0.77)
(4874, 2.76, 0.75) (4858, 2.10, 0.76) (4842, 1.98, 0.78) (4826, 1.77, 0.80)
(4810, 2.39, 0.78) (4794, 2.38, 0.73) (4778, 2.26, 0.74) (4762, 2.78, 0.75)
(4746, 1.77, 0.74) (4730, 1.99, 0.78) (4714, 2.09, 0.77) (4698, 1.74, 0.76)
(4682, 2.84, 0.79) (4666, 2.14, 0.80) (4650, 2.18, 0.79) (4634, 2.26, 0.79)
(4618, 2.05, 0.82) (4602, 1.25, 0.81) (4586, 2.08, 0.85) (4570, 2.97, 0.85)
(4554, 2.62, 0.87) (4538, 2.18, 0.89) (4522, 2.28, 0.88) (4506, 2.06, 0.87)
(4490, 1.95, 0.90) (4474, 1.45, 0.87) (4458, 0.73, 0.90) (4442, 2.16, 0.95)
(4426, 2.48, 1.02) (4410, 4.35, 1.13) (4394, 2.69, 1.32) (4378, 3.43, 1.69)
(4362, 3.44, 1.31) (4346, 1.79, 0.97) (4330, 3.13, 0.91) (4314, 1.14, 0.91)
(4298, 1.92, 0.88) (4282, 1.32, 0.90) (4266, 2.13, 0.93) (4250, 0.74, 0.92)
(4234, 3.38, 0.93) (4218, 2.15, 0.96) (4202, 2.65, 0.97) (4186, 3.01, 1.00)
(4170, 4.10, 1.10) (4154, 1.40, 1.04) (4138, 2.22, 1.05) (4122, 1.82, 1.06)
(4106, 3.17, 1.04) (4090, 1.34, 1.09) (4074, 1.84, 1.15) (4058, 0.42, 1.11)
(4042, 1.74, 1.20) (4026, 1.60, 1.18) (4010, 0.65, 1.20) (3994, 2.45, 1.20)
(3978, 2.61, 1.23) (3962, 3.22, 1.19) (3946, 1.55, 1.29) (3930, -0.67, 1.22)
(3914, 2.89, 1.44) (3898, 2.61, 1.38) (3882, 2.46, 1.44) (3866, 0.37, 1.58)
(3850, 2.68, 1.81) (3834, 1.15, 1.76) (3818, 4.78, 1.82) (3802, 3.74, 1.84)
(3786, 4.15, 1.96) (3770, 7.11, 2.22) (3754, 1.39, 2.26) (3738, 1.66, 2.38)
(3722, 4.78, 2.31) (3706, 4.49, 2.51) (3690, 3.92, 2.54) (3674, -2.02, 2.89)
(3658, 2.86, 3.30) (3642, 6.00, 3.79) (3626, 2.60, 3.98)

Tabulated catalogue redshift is 0.678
